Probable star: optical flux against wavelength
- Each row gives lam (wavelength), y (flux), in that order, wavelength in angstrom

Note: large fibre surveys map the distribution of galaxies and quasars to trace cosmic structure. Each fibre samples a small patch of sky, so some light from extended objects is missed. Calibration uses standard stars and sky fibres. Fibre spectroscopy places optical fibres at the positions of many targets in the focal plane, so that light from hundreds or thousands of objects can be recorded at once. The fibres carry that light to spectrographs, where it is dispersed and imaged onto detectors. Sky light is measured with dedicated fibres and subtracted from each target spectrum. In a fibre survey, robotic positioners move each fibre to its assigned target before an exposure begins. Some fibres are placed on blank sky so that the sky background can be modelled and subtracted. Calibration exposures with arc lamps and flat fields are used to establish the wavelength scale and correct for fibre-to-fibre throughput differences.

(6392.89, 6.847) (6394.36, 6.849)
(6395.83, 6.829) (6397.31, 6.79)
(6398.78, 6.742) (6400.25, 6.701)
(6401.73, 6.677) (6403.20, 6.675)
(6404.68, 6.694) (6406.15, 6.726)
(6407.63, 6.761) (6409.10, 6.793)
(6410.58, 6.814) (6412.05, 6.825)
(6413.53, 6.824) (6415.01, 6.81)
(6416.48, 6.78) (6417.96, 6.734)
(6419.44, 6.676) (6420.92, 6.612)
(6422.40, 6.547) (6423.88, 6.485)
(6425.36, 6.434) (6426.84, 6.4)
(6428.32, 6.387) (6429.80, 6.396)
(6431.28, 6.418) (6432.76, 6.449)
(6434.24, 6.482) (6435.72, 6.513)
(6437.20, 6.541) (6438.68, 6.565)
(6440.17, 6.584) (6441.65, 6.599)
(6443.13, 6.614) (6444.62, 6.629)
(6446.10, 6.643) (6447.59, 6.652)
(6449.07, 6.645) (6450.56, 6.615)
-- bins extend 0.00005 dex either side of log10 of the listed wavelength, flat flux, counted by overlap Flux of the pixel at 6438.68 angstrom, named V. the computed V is 6.565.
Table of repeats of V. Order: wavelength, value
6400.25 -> 6.701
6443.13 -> 6.614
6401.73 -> 6.677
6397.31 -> 6.79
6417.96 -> 6.734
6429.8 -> 6.396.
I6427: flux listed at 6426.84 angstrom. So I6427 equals 6.4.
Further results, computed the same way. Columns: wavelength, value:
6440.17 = 6.584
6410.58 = 6.814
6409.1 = 6.793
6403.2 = 6.675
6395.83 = 6.829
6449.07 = 6.645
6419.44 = 6.676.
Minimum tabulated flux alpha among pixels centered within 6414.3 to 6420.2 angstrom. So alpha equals 6.676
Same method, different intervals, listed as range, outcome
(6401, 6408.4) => 6.675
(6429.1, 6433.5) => 6.396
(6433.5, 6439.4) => 6.482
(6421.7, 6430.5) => 6.387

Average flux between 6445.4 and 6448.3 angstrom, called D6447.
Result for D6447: 6.63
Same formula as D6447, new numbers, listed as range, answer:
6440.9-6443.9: 6.61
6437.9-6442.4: 6.58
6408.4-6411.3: 6.79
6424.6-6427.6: 6.42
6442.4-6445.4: 6.62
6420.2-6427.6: 6.49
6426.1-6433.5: 6.41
